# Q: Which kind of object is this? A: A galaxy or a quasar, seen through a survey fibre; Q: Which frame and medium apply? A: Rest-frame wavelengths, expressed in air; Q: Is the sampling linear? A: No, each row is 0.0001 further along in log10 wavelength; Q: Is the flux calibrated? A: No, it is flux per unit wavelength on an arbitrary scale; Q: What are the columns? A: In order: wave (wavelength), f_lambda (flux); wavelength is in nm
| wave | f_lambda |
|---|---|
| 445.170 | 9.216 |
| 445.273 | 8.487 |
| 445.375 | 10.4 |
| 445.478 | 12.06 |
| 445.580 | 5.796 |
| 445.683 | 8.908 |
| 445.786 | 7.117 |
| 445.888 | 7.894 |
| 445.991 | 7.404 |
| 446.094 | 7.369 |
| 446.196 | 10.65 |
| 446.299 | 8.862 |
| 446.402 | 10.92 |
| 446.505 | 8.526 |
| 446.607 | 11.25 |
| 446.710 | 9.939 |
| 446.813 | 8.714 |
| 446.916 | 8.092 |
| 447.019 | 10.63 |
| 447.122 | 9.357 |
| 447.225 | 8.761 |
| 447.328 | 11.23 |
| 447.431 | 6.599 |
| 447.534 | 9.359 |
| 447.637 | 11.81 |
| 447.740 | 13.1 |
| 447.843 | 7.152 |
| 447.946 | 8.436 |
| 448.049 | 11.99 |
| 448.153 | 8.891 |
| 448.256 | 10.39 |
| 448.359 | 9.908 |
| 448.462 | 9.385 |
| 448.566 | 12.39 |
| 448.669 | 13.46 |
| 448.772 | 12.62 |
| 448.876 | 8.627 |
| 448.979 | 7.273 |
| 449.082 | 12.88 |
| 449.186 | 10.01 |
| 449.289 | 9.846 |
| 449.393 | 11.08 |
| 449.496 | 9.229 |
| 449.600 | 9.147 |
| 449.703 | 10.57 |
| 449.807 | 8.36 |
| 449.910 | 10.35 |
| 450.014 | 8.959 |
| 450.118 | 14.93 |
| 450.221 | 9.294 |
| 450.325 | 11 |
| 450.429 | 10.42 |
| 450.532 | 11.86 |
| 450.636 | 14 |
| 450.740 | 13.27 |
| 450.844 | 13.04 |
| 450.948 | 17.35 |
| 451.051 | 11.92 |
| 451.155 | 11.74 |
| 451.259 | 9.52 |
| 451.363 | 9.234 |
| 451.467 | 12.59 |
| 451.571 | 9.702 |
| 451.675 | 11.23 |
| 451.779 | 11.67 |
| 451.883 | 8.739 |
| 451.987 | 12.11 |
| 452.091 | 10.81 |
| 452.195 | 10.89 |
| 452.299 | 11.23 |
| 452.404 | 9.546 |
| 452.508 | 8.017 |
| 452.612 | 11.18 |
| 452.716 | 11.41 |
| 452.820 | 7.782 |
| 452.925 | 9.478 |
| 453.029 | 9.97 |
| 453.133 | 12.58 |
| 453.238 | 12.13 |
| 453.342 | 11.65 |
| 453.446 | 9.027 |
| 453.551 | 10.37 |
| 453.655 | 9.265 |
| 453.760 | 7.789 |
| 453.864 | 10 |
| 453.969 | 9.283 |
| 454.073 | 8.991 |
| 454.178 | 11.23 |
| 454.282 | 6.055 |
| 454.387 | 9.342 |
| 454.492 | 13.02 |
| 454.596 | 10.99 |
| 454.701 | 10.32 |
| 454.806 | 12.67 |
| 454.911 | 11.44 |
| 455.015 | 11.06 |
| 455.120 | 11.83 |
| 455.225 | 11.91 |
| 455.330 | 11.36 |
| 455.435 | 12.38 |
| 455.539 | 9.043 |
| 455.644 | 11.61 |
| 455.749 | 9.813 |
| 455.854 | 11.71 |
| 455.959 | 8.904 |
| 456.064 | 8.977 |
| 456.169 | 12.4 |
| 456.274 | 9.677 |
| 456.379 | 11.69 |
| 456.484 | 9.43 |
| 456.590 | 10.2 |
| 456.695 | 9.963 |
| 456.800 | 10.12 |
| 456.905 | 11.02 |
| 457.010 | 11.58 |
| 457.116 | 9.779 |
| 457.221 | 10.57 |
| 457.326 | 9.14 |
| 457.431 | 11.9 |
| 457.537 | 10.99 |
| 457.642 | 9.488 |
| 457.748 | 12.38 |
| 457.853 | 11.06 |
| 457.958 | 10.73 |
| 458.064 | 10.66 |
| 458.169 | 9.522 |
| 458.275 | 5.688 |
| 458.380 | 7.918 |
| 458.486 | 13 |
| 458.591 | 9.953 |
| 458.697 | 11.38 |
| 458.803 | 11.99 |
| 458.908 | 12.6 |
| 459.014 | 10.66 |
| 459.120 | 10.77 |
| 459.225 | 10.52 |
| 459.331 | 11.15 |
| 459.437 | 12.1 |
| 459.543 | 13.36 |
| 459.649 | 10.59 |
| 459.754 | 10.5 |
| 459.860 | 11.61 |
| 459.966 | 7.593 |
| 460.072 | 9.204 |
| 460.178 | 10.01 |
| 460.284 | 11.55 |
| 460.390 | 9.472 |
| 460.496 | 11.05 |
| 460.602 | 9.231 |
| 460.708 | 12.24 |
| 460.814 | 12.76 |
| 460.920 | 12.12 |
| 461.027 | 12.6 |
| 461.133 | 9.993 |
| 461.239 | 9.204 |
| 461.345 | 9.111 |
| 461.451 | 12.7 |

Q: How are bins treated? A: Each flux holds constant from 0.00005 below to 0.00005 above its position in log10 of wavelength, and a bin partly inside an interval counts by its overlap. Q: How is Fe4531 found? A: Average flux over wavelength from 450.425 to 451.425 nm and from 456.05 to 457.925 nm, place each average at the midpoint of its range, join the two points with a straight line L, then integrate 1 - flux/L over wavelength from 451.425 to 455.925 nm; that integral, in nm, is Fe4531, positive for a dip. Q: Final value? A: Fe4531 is 0.39 nm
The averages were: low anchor 12.3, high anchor 10.6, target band 10.5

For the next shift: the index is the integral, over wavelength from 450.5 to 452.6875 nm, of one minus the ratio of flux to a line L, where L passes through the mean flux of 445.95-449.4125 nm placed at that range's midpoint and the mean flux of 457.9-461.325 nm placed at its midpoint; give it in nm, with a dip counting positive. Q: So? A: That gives -0.27 nm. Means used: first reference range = 9.91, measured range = 11.4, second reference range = 10.7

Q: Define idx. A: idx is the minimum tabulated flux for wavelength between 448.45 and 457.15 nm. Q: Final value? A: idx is 6.055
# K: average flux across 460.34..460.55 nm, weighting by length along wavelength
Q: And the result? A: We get 10.3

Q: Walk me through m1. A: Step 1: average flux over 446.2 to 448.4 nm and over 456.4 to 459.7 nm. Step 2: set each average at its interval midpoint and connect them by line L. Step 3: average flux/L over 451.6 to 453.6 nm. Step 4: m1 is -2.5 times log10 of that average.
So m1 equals -0.03 mag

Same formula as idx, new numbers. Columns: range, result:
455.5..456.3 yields 8.904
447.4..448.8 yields 6.599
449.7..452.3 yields 8.36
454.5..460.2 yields 5.688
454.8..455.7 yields 9.043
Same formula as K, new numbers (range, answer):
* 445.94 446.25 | 8.48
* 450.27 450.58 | 11.1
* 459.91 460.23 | 8.95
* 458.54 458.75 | 10.6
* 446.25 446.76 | 9.91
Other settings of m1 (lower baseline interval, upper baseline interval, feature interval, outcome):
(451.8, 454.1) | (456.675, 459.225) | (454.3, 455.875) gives -0.08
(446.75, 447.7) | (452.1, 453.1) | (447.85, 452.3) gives -0.12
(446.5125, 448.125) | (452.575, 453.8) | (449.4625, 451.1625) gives -0.16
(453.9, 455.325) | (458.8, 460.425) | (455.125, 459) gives 0.02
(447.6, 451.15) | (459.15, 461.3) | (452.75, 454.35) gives 0.13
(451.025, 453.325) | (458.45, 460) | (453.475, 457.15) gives 0.05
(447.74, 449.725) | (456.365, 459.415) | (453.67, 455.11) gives 0.03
